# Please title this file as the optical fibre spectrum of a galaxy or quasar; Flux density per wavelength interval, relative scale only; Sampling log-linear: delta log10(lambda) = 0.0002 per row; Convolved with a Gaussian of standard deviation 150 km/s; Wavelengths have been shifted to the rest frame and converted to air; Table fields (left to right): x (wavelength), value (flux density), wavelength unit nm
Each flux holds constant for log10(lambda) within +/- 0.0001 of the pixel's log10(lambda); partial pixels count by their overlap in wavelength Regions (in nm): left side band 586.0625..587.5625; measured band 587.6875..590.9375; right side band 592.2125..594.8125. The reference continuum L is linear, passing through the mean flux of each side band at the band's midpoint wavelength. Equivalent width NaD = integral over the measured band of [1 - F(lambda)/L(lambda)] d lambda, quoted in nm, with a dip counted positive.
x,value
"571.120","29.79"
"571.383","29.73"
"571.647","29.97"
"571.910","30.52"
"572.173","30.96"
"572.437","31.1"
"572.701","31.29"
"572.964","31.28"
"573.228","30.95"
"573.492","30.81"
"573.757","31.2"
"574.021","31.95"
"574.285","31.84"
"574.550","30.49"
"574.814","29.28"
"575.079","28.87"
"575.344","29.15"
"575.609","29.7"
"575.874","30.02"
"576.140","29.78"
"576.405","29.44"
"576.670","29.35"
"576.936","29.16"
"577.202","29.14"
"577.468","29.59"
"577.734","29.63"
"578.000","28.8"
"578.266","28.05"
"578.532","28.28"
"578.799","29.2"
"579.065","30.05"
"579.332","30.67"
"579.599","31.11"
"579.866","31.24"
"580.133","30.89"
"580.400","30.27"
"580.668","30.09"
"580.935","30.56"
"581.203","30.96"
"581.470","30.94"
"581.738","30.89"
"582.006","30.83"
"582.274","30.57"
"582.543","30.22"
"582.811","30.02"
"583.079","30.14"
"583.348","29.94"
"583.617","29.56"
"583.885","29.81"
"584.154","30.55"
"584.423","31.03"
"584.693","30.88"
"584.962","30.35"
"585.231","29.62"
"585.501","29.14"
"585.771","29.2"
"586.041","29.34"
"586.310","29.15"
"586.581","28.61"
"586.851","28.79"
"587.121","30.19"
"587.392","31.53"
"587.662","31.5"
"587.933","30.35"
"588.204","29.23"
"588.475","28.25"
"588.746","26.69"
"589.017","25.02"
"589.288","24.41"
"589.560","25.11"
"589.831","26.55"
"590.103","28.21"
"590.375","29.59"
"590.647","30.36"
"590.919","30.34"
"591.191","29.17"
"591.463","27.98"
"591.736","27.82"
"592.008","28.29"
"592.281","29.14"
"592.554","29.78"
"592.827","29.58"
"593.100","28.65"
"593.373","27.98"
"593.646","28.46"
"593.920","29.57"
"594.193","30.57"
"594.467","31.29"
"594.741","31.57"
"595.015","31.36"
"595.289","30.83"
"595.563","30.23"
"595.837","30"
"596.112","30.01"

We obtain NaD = 0.20 nm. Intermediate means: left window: 29.7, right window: 29.6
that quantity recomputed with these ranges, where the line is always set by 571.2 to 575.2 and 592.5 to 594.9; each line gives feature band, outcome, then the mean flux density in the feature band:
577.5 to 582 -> 0.038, 30.1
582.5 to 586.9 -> 0.051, 29.8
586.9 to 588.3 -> -0.022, 30.5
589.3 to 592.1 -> 0.159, 28.2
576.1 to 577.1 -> 0.037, 29.4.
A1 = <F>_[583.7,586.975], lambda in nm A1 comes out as 29.7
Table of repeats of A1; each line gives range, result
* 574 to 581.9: 30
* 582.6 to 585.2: 30.2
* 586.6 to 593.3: 28.6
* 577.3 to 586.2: 30.1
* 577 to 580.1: 29.6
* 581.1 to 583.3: 30.5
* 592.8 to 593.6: 28.6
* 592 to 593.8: 28.9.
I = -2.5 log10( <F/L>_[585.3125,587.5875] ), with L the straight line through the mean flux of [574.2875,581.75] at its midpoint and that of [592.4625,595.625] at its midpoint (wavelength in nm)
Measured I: 0.014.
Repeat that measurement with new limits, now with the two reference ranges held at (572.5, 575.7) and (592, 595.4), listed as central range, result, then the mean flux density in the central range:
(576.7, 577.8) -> 0.04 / 29.3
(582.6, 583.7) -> 0.01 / 30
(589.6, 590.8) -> 0.06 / 28.4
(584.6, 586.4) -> 0.02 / 29.7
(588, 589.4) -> 0.12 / 26.9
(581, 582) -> -0.02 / 30.9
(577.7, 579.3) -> 0.05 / 29.1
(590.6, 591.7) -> 0.03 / 29.2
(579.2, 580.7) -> -0.01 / 30.7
